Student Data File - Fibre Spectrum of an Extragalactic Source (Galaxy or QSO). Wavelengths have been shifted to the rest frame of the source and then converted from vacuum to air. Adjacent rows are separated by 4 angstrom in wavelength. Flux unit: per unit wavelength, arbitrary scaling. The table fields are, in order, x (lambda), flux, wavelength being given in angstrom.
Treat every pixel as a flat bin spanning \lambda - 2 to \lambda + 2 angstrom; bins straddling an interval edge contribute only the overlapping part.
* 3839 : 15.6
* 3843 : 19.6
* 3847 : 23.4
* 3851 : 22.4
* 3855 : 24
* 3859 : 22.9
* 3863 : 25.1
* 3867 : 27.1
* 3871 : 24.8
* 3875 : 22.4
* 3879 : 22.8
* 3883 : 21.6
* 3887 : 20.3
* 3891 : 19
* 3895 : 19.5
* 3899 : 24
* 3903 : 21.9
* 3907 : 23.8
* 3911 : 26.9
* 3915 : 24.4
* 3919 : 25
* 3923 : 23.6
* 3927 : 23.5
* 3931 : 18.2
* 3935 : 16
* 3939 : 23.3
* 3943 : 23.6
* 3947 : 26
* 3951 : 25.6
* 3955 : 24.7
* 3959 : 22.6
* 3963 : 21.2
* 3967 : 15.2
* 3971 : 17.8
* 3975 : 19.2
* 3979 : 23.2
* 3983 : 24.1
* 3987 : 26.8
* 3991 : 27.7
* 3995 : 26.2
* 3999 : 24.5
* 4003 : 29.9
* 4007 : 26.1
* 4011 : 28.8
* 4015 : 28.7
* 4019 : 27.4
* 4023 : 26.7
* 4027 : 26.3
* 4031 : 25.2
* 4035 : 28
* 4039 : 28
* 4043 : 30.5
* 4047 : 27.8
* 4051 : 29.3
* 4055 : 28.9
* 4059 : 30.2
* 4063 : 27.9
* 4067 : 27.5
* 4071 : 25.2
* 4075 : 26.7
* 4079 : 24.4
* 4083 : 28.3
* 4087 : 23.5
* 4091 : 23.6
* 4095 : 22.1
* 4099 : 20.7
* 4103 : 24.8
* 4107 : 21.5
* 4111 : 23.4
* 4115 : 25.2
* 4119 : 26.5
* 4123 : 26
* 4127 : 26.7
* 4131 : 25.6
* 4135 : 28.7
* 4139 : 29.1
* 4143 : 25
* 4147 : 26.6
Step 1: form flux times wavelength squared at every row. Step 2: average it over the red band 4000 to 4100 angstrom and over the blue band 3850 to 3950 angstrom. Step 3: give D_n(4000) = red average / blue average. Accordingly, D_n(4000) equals 1.3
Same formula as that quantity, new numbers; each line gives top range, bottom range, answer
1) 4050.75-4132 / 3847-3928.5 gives 1.22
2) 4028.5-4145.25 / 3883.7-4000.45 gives 1.24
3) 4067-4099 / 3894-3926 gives 1.13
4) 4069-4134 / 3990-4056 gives 0.93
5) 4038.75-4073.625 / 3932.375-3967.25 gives 1.34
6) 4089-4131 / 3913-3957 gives 1.14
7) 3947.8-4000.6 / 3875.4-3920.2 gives 1.06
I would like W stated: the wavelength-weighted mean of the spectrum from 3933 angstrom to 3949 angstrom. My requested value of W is 22.2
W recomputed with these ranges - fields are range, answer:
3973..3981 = 21.2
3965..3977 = 17.4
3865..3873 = 26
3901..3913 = 24.2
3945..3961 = 24.7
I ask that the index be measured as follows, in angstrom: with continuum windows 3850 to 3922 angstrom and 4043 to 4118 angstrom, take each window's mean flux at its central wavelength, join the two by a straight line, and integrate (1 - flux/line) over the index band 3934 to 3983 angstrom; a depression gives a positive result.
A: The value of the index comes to 4.9 angstrom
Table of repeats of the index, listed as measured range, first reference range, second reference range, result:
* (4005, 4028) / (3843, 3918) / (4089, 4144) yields -3.1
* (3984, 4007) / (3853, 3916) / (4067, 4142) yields -2.5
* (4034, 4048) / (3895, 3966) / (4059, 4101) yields -2.3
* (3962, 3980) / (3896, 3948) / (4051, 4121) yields 3.6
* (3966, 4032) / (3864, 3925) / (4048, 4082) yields 2.1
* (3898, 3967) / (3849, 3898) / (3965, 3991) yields -2.8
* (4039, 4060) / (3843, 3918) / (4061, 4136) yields -3.8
